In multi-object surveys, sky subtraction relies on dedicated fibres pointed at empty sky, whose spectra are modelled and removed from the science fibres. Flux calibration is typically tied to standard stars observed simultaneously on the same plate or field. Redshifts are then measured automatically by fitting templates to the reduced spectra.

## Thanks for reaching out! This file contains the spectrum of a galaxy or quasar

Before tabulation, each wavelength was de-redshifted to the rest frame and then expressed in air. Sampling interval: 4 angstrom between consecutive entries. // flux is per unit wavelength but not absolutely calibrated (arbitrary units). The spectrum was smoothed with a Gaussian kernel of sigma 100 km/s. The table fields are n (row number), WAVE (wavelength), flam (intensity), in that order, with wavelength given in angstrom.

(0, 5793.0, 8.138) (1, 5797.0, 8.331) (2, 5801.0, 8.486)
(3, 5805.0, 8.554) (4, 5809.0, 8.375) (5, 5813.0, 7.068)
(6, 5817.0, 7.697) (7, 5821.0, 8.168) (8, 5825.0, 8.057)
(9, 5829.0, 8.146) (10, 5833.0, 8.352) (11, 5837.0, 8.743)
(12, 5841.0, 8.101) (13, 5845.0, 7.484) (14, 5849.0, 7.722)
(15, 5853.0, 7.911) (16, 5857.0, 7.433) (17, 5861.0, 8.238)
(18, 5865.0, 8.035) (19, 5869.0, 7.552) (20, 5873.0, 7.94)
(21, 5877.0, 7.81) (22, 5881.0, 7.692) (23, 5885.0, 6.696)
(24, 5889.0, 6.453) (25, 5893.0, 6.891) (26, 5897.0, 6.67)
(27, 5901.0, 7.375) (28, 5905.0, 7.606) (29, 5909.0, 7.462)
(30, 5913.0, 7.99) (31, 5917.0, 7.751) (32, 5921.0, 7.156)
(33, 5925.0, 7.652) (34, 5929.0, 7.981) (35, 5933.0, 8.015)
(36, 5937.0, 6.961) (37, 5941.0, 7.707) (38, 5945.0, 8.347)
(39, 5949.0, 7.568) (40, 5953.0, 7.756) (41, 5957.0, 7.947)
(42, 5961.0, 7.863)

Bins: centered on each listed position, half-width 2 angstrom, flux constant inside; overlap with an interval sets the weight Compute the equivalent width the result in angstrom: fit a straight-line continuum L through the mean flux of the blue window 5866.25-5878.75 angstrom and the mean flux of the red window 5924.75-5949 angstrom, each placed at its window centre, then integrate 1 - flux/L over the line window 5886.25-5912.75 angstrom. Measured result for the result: 2.2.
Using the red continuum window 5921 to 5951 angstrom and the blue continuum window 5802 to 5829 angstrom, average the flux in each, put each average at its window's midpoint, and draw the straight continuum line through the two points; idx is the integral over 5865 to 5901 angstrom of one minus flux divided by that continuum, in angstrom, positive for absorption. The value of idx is 2.7 angstrom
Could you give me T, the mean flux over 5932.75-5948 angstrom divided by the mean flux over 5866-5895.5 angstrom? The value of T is 1.06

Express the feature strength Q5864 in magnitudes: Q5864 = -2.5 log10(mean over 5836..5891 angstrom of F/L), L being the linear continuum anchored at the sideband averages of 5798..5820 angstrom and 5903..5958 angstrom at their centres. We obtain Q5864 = 0.03 mag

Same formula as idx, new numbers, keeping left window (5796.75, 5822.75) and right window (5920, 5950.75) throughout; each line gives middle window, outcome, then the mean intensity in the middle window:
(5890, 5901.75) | 1.39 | 6.89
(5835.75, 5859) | 0.27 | 7.87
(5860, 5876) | -0.03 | 7.91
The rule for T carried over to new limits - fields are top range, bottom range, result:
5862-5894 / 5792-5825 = 0.92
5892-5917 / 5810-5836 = 0.93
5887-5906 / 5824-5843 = 0.84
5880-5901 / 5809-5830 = 0.88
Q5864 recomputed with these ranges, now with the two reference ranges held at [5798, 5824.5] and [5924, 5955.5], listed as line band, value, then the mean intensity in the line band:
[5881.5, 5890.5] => 0.17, 6.77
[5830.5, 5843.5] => -0.05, 8.35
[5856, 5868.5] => 0.01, 7.9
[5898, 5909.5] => 0.06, 7.41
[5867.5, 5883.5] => 0.03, 7.72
